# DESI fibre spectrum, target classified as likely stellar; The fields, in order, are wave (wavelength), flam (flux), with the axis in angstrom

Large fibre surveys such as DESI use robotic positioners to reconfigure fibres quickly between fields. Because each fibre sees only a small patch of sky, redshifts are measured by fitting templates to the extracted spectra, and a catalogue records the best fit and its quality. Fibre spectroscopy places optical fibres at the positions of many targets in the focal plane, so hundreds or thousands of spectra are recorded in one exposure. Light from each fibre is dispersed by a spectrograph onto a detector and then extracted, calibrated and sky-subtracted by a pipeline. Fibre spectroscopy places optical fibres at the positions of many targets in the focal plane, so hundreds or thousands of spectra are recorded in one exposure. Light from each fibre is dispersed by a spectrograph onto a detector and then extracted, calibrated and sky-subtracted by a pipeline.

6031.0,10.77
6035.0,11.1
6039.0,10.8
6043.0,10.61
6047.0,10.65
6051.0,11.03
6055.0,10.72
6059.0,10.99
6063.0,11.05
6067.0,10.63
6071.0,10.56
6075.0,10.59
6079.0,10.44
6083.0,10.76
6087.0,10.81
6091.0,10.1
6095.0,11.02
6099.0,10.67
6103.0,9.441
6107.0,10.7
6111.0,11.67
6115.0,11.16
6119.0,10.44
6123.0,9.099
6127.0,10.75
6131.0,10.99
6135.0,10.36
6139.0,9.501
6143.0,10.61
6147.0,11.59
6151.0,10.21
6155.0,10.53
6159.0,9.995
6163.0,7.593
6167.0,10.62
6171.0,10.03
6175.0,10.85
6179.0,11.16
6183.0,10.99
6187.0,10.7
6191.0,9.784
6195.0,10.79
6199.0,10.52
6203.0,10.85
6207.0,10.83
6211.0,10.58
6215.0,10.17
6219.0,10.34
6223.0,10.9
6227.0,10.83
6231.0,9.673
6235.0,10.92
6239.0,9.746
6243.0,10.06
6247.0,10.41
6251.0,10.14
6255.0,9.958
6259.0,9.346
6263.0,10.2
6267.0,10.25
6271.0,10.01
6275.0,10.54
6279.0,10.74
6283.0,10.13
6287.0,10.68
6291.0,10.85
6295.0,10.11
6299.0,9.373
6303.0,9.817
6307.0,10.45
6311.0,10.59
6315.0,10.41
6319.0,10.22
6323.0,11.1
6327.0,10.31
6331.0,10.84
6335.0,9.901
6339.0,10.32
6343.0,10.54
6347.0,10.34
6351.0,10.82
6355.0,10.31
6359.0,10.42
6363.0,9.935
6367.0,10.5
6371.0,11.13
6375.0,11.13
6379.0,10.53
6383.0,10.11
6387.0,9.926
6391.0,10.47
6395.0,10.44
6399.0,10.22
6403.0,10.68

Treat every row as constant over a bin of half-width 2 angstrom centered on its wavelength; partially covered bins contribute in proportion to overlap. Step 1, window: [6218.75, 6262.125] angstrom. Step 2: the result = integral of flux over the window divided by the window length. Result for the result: 10.2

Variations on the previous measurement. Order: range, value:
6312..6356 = 10.5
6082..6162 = 10.5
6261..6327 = 10.3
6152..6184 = 10.2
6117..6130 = 10.2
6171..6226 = 10.6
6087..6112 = 10.6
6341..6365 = 10.4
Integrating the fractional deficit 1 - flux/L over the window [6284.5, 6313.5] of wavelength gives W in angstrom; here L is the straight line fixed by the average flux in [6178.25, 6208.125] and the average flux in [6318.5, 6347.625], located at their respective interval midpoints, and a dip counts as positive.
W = 0.7 angstrom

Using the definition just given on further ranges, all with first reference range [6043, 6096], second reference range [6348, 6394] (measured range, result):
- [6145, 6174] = 1.5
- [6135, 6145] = 0.5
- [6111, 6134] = 0.2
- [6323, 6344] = 0.1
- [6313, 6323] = 0.0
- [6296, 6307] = 0.8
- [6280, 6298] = 0.2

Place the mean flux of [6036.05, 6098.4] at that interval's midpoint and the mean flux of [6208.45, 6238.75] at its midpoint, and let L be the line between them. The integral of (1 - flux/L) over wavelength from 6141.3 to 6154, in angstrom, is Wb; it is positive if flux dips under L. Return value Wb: -0.2 angstrom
